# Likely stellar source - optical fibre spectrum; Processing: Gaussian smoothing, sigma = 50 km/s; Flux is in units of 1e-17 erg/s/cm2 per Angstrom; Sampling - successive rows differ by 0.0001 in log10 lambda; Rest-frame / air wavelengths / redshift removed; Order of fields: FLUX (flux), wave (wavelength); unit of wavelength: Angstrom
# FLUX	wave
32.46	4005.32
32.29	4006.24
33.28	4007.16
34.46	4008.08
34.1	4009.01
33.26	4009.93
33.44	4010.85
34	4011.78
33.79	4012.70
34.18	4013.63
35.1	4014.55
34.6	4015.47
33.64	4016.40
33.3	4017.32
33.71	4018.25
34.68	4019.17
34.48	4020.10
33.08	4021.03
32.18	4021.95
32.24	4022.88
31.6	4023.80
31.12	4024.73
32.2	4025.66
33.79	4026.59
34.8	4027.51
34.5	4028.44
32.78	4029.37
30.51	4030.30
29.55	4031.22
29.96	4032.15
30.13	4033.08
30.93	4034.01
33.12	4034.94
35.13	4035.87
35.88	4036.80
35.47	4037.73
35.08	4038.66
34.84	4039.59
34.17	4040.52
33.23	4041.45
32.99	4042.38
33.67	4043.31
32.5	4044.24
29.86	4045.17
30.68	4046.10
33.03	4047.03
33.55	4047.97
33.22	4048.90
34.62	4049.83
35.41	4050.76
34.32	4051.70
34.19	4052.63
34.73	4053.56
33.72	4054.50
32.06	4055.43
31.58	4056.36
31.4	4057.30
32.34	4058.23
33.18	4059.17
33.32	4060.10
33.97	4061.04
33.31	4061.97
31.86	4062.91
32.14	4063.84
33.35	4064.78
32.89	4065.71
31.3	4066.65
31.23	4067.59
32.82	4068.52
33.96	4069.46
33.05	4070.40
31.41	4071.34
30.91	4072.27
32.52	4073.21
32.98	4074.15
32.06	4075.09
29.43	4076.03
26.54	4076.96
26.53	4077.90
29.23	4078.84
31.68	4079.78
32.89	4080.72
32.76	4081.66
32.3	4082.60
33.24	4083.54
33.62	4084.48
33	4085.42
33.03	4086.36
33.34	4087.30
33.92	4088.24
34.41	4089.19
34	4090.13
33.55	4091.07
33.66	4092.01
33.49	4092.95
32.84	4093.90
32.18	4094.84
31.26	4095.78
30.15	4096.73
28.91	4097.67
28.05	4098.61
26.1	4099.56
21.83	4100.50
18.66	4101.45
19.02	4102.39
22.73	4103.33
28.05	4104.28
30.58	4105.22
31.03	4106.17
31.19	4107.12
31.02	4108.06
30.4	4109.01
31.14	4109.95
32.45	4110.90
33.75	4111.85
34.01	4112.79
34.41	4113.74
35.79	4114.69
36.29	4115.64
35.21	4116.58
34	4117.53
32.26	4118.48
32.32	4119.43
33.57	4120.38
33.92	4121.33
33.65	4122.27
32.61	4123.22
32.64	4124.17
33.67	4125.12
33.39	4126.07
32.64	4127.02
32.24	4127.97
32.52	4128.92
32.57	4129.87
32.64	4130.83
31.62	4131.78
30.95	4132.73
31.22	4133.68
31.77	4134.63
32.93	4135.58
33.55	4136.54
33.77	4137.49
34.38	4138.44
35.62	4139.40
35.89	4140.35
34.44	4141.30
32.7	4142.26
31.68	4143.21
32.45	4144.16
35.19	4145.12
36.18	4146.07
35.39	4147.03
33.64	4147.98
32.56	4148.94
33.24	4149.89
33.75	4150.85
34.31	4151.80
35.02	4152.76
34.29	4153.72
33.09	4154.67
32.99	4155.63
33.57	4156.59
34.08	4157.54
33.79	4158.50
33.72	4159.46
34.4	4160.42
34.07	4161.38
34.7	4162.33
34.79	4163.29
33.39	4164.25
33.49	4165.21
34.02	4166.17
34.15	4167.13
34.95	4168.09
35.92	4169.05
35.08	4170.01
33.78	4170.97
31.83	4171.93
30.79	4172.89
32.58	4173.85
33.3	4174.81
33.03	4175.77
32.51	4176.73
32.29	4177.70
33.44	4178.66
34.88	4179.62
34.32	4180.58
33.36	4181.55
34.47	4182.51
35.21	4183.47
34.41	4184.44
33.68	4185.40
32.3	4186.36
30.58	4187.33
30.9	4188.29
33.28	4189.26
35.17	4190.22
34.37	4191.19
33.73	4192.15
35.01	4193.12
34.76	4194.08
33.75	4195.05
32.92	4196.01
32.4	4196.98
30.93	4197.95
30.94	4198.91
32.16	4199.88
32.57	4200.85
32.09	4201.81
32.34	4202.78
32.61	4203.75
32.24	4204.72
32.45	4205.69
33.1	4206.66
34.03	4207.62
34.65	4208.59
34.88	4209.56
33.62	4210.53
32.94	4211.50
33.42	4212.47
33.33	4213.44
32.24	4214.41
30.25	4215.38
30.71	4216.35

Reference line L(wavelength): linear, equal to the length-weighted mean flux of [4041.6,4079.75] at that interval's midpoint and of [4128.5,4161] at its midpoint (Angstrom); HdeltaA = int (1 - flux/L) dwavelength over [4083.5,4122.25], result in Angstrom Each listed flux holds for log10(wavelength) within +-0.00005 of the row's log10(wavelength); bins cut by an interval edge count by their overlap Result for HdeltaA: 1.9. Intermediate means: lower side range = 32.3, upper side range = 33.5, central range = 31.3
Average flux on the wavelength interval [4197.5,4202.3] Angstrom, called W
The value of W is 31.8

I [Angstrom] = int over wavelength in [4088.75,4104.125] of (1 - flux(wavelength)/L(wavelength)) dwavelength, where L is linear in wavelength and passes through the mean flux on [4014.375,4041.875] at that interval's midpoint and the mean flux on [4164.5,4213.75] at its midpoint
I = 2.1 Angstrom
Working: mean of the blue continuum 33.2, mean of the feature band 28.8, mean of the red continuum 33.3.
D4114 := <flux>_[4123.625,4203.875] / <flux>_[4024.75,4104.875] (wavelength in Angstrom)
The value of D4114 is 1.0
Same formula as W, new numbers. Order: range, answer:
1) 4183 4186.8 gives 33.9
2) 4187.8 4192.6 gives 33.5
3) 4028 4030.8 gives 32.6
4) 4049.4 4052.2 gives 34.8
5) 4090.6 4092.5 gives 33.7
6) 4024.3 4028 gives 33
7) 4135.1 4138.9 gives 33.7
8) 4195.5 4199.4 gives 31.8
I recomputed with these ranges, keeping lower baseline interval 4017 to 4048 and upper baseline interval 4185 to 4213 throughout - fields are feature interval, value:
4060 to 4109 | 3.0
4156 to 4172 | -0.6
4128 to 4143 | 0.0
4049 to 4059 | -0.2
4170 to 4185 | -0.2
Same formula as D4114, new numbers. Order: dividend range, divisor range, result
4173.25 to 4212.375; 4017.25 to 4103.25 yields 1.04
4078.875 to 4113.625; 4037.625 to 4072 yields 0.93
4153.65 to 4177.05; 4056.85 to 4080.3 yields 1.06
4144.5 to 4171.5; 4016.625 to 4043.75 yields 1.03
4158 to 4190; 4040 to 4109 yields 1.06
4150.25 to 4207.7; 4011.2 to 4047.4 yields 1.01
